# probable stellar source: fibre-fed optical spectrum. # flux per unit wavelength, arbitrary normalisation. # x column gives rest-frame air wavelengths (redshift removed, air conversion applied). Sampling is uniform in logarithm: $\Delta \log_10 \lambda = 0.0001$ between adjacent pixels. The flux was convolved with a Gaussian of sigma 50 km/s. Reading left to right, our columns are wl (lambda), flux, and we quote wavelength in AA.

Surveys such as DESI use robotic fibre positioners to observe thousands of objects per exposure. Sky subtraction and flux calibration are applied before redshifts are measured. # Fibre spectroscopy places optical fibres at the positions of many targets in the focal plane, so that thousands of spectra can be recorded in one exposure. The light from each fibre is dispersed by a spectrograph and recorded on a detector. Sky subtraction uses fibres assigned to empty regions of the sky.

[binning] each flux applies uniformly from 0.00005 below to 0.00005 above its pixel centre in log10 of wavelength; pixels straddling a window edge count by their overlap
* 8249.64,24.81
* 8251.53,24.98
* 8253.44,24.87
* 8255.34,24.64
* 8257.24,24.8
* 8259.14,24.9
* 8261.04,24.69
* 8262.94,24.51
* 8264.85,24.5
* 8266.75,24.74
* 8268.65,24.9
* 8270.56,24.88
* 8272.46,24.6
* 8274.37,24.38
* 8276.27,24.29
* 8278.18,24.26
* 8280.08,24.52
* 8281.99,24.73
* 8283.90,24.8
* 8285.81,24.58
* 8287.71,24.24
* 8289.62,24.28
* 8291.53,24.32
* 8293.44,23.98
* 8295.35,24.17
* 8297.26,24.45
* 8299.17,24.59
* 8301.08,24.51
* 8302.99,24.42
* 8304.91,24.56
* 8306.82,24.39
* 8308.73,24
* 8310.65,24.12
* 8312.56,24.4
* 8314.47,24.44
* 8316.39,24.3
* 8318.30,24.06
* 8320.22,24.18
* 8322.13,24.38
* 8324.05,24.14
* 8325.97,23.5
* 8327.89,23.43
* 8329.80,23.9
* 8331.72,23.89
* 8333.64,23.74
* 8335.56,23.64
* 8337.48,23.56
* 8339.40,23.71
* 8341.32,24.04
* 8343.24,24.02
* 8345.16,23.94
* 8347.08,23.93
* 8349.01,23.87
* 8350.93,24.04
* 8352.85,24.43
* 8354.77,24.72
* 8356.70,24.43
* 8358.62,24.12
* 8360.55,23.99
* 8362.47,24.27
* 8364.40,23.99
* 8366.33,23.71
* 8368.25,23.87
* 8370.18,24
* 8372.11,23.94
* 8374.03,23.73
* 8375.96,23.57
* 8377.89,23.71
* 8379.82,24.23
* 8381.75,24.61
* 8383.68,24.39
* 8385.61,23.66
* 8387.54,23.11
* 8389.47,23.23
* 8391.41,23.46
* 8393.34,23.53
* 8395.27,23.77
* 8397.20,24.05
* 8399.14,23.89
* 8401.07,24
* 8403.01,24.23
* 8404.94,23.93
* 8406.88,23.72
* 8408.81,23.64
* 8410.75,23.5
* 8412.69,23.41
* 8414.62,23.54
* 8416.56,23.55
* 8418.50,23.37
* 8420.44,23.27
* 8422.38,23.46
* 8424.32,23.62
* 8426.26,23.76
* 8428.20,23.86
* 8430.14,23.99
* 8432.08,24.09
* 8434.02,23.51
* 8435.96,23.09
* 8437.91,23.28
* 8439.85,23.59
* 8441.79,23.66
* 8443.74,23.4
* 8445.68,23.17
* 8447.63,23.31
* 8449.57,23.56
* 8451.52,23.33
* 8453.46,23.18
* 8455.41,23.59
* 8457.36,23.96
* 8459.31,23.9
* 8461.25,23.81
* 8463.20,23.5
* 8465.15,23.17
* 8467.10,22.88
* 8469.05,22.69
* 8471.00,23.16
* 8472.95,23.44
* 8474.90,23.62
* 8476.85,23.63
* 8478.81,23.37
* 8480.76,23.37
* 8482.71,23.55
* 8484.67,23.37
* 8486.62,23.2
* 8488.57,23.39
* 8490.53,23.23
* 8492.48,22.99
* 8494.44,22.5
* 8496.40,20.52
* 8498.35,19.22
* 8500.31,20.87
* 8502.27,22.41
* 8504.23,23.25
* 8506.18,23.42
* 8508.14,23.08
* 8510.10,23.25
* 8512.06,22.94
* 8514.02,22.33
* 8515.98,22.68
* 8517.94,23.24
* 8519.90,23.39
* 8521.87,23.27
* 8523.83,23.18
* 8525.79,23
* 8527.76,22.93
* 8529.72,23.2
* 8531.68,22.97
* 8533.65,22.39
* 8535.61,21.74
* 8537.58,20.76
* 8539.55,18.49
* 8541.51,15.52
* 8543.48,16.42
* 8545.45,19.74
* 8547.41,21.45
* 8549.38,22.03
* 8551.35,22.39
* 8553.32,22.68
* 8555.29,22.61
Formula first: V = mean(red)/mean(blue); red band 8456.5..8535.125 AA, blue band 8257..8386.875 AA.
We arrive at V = 0.9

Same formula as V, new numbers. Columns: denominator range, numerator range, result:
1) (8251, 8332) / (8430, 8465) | 0.96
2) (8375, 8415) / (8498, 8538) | 0.95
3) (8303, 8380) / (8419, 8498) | 0.97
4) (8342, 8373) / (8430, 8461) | 0.98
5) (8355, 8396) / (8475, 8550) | 0.93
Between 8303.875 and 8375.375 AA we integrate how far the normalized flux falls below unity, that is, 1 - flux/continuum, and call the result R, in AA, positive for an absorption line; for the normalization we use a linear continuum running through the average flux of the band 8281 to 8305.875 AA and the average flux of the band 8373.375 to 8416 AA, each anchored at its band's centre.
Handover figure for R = 0.3 AA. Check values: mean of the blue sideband 24.4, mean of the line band 24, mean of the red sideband 23.8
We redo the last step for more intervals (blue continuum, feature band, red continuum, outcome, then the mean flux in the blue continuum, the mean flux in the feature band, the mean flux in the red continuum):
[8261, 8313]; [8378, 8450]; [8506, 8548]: -1.98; 24.5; 23.7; 21.8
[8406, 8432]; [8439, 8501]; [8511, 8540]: 0.02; 23.6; 23.1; 22.5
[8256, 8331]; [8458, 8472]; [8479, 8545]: -0.44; 24.4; 23.3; 22.1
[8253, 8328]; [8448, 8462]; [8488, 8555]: -0.60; 24.4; 23.6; 21.9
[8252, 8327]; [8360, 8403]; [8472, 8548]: -0.66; 24.4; 23.9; 22.2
